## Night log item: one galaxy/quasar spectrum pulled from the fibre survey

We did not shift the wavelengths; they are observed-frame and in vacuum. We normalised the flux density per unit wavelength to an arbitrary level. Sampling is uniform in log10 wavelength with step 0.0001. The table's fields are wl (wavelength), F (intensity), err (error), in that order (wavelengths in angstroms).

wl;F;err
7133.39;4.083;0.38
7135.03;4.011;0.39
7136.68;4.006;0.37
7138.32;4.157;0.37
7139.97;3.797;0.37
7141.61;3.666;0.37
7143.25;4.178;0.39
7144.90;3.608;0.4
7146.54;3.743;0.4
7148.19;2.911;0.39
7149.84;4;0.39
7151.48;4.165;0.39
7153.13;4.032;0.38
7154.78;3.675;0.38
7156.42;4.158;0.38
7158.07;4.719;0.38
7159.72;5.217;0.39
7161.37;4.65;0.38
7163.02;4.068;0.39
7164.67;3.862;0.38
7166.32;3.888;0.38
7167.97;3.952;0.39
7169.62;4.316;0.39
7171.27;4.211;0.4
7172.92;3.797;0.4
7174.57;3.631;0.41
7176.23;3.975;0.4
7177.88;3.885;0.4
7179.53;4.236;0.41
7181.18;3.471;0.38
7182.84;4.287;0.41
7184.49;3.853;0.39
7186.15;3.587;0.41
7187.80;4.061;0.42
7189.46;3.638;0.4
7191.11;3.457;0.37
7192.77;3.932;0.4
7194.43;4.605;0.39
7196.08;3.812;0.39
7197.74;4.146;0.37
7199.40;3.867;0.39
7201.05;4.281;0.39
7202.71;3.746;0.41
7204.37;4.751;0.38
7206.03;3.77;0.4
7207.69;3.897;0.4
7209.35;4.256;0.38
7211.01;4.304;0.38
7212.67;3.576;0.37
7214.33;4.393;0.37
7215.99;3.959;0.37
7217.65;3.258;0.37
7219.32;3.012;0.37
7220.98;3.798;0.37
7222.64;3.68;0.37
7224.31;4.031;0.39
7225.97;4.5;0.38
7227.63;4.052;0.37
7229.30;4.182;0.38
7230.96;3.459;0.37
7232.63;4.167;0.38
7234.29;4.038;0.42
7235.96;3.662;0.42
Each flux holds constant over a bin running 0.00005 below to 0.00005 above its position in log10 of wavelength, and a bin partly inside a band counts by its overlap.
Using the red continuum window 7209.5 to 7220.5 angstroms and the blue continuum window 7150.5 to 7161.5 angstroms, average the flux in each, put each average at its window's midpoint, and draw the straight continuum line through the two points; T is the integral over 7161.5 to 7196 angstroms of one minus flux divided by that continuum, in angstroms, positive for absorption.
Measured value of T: 1.5 angstroms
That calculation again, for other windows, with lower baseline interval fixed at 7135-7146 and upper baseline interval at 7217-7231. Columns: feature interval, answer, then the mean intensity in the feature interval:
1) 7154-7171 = -1.63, 4.25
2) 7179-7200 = -0.40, 3.91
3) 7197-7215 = -1.25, 4.09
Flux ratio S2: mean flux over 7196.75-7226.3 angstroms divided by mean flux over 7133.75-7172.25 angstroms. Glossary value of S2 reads 1.0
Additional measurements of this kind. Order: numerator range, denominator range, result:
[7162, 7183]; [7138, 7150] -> 1.06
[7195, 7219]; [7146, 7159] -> 1.01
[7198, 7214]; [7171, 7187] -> 1.05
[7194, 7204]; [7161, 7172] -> 0.99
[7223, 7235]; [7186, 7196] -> 1.04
